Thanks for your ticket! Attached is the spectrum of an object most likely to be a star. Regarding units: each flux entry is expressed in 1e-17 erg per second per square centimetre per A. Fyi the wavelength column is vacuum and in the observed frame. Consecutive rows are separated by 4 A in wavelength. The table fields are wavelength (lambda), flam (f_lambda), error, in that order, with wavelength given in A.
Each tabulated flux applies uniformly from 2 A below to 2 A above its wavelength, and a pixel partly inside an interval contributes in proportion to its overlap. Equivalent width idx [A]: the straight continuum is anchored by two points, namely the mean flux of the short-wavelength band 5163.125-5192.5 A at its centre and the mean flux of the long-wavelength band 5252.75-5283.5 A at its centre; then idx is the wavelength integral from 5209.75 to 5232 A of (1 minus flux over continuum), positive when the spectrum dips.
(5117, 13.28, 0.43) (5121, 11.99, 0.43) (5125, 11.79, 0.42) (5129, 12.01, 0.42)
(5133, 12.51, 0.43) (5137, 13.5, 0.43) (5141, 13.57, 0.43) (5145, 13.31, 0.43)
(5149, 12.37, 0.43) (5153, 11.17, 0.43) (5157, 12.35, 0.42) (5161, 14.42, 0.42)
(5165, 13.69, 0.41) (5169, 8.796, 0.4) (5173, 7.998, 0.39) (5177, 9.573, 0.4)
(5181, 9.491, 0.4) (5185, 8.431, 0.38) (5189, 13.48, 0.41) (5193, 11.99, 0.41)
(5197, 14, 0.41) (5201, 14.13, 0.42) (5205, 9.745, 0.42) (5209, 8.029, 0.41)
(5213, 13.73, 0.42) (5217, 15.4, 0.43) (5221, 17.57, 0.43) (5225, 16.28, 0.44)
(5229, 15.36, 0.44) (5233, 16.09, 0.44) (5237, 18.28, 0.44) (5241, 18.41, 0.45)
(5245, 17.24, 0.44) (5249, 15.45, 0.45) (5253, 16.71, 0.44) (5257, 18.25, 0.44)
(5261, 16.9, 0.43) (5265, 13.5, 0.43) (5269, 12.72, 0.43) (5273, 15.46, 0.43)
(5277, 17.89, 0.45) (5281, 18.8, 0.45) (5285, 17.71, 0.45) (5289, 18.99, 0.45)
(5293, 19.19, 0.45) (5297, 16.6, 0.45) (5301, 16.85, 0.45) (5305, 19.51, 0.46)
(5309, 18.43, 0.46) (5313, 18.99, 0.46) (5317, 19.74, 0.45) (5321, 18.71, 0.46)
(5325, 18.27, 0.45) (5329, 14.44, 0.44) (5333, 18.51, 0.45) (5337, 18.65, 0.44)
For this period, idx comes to -3.5 A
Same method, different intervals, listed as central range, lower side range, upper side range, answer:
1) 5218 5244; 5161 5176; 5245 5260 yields -2.8 A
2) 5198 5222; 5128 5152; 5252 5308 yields 3.3 A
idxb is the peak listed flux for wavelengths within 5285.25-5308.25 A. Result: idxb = 19.51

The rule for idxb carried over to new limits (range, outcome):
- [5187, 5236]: 17.57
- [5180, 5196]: 13.48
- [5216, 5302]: 19.19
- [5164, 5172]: 13.69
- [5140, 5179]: 14.42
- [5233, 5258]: 18.41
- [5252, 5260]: 18.25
